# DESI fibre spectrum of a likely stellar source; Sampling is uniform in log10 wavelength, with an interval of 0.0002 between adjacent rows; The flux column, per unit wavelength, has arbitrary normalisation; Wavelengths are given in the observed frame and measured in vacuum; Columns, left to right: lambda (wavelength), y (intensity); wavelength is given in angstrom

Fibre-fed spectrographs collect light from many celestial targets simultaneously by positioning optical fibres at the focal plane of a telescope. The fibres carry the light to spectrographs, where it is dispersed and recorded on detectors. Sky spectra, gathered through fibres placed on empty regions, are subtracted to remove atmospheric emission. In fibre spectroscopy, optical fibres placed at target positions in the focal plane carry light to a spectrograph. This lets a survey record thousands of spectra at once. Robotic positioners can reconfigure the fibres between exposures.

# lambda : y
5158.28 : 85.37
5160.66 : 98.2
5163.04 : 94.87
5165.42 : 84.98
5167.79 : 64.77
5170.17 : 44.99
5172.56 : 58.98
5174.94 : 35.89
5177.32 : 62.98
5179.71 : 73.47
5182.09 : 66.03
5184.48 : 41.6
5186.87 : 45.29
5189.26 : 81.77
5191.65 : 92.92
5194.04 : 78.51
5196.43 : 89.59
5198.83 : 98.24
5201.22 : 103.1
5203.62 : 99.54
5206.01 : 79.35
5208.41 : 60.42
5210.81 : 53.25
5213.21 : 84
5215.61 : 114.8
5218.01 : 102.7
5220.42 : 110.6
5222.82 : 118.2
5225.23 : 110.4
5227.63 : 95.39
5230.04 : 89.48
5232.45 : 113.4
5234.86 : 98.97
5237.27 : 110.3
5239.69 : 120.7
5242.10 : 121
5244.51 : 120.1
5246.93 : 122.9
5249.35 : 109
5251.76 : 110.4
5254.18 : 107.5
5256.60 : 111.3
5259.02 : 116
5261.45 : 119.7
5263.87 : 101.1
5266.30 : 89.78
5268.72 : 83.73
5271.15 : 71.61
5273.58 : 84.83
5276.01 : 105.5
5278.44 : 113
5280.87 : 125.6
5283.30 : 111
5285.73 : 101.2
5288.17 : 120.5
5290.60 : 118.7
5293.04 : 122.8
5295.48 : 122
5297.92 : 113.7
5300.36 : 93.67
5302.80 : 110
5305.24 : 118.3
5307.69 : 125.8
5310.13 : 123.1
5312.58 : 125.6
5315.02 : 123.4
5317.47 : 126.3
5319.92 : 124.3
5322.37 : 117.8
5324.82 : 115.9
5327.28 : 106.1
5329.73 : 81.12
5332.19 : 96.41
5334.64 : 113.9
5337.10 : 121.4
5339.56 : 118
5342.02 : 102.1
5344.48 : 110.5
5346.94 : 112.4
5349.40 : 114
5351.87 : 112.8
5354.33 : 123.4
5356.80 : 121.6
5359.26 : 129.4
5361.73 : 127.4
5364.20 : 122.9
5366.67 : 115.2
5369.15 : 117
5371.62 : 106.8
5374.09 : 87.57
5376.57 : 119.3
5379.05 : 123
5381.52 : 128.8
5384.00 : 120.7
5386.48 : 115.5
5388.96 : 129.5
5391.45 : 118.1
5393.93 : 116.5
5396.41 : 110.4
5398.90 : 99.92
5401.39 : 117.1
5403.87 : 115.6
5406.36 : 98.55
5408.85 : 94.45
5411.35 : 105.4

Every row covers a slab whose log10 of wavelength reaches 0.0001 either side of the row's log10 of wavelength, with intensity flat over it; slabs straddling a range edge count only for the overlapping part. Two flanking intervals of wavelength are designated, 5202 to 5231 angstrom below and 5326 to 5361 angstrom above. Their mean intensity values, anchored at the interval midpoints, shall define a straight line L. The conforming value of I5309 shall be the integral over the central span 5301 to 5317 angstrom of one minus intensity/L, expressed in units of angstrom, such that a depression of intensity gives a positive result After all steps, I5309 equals -2.01 angstrom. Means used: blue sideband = 93.4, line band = 120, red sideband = 112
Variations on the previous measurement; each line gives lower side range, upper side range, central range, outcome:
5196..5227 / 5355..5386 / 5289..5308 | -1.4 angstrom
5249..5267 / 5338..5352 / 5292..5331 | -1.8 angstrom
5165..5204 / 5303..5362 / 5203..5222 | -2.0 angstrom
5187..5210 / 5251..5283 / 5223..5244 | -3.2 angstrom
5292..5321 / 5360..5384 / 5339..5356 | 0.6 angstrom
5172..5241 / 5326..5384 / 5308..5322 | -2.4 angstrom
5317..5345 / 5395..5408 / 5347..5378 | -1.9 angstrom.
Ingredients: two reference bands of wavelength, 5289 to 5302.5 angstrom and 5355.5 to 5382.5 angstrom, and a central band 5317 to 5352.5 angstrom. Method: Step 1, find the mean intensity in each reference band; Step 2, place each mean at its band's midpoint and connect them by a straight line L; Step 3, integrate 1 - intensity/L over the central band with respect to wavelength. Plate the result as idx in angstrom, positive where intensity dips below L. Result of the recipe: 1.5 angstrom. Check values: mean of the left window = 114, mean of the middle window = 111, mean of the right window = 118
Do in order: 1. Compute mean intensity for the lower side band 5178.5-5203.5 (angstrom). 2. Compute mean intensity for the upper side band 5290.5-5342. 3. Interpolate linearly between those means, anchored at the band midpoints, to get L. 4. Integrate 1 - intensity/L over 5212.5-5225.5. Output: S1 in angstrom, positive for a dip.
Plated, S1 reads -3.2 angstrom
